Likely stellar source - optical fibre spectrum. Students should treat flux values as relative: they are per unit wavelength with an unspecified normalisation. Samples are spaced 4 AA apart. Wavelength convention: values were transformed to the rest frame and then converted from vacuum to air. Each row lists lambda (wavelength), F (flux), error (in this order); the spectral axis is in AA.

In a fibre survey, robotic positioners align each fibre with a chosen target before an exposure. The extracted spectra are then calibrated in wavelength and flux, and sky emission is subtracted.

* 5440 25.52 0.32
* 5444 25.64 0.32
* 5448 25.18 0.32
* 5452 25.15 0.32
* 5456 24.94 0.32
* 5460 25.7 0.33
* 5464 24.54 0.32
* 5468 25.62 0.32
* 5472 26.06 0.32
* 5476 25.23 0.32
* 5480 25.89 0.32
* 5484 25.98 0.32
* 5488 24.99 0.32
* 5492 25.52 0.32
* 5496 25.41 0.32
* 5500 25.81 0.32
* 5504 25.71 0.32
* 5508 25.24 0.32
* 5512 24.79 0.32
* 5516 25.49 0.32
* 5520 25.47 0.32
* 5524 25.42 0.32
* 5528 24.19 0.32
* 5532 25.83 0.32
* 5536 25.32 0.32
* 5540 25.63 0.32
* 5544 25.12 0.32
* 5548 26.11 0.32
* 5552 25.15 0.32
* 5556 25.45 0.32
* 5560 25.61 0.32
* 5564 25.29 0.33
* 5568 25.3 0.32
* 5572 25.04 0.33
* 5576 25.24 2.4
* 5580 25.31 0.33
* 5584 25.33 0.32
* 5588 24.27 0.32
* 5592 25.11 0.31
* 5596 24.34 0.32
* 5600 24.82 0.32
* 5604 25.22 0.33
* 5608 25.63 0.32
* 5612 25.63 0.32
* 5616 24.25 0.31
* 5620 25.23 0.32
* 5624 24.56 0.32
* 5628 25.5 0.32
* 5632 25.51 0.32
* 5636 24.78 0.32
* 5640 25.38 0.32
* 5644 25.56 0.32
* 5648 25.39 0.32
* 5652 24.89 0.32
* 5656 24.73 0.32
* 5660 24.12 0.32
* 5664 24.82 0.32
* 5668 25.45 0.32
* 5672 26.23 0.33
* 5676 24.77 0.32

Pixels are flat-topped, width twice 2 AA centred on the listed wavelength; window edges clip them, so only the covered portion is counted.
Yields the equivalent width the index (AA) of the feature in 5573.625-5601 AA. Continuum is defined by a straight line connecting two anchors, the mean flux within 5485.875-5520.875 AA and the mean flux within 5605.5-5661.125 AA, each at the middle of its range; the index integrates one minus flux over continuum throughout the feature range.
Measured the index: 0.3 AA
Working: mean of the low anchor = 25.4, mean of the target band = 24.9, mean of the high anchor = 25.1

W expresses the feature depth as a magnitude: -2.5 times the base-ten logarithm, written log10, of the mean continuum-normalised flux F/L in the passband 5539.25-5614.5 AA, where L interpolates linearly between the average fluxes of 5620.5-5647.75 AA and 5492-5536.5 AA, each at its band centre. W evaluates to 0.00 mag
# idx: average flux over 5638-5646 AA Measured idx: 25.5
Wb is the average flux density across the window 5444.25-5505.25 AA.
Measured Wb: 25.5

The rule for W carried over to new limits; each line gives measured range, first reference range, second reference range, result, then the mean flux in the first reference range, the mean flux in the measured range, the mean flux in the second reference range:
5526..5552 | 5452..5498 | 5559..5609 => -0.005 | 25.4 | 25.4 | 25.1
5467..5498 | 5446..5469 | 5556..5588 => -0.017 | 25.2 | 25.6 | 25.2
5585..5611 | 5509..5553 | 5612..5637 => 0.007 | 25.3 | 24.9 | 25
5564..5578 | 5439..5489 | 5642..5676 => 0.002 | 25.4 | 25.2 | 25.1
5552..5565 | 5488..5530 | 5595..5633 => -0.010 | 25.3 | 25.4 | 25.1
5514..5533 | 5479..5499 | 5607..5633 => 0.008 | 25.6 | 25.3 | 25.2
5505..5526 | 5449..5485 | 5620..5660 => 0.002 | 25.4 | 25.3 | 25.1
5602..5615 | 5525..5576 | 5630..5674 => -0.007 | 25.3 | 25.4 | 25.2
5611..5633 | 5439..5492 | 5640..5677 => 0.005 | 25.4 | 25.1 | 25.1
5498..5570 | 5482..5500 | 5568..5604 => -0.005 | 25.5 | 25.4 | 25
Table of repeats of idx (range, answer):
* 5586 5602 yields 24.6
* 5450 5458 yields 25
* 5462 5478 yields 25.4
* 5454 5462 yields 25.3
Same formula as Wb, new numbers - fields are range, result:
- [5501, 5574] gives 25.3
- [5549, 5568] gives 25.4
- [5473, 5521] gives 25.5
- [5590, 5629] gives 25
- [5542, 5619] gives 25.2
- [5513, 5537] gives 25.3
